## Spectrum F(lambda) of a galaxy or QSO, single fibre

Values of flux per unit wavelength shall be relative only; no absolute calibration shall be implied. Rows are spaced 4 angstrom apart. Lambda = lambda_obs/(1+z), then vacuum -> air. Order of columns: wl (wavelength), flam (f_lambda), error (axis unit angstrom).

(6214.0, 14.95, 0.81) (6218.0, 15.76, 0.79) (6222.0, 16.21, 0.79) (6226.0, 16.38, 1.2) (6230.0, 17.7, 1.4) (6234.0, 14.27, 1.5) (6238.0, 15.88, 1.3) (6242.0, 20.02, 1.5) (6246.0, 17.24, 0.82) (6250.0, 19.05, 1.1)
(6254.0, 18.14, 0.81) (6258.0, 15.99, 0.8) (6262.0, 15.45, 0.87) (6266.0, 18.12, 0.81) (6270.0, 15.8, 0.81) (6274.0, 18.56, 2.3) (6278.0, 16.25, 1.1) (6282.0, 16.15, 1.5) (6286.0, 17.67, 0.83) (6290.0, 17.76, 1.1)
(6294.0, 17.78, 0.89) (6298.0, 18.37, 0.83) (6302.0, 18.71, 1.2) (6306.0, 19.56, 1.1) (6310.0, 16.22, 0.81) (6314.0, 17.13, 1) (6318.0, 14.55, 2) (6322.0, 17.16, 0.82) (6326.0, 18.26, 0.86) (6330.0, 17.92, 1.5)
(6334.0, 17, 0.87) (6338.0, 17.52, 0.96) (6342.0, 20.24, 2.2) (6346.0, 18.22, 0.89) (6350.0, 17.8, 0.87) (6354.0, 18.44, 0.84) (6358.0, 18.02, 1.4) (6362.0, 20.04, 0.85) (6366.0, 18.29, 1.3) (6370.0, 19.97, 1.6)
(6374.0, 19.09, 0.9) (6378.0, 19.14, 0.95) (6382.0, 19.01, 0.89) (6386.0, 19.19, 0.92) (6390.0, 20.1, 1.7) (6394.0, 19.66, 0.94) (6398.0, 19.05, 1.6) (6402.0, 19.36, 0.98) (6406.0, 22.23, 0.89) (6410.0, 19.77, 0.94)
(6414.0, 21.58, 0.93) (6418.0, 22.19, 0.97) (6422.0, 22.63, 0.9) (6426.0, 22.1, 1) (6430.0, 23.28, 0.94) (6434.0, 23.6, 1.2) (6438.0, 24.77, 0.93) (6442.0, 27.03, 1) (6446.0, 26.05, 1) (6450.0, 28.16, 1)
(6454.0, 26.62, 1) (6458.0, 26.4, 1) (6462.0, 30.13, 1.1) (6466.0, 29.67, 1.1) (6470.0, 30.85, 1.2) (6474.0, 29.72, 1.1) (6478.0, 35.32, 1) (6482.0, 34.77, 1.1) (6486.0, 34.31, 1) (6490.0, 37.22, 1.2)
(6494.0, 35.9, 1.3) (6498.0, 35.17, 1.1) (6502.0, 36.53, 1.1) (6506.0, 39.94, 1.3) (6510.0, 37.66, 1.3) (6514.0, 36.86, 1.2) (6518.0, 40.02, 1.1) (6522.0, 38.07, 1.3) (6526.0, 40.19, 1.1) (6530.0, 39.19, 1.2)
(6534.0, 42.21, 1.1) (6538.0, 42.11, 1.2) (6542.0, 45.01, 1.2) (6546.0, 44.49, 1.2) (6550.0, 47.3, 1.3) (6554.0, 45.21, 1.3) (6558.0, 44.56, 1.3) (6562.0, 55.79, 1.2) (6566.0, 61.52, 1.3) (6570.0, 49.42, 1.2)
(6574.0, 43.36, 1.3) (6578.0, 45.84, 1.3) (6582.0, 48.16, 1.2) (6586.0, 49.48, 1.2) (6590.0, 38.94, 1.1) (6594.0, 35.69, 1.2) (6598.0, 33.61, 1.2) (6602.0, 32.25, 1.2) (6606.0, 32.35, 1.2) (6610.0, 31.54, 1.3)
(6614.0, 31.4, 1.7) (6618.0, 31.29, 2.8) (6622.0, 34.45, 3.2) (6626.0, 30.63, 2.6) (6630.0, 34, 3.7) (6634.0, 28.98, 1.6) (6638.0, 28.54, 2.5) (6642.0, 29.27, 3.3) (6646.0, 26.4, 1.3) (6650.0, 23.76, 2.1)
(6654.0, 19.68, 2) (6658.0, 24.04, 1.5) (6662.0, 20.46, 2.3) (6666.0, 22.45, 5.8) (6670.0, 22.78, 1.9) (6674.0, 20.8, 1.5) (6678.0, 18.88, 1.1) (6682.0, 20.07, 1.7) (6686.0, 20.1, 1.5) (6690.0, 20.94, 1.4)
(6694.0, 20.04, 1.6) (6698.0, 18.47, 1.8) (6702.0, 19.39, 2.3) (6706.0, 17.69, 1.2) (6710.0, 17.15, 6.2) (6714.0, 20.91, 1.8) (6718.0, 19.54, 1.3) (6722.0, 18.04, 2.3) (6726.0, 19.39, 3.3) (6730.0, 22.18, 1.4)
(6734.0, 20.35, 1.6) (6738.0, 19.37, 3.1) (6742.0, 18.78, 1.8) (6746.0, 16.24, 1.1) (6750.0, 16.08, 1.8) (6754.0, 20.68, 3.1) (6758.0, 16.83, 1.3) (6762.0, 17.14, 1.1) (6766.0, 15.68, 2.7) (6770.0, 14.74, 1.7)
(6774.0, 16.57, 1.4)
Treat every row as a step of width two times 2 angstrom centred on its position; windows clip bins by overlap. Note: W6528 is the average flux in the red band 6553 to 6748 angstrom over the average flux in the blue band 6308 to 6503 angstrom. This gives 1.2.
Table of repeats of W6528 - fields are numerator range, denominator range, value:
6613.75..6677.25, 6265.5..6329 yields 1.53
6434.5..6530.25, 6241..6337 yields 1.90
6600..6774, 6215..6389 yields 1.28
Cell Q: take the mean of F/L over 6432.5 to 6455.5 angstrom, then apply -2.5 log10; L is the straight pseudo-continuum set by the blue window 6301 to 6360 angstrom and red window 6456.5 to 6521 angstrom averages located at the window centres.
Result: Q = 0.14 mag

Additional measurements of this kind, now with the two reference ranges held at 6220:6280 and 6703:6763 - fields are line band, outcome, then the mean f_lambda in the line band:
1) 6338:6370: -0.08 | 18.7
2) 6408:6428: -0.22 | 21.7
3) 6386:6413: -0.14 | 20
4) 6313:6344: -0.01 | 17.5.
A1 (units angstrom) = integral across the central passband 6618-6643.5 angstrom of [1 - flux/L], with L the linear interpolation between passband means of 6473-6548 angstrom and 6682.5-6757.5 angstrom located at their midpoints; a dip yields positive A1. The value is -3.5 angstrom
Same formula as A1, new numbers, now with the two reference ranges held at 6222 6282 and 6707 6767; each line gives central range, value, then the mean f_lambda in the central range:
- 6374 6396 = -2.46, 19.4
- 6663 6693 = -3.95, 20.8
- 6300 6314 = -0.68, 18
